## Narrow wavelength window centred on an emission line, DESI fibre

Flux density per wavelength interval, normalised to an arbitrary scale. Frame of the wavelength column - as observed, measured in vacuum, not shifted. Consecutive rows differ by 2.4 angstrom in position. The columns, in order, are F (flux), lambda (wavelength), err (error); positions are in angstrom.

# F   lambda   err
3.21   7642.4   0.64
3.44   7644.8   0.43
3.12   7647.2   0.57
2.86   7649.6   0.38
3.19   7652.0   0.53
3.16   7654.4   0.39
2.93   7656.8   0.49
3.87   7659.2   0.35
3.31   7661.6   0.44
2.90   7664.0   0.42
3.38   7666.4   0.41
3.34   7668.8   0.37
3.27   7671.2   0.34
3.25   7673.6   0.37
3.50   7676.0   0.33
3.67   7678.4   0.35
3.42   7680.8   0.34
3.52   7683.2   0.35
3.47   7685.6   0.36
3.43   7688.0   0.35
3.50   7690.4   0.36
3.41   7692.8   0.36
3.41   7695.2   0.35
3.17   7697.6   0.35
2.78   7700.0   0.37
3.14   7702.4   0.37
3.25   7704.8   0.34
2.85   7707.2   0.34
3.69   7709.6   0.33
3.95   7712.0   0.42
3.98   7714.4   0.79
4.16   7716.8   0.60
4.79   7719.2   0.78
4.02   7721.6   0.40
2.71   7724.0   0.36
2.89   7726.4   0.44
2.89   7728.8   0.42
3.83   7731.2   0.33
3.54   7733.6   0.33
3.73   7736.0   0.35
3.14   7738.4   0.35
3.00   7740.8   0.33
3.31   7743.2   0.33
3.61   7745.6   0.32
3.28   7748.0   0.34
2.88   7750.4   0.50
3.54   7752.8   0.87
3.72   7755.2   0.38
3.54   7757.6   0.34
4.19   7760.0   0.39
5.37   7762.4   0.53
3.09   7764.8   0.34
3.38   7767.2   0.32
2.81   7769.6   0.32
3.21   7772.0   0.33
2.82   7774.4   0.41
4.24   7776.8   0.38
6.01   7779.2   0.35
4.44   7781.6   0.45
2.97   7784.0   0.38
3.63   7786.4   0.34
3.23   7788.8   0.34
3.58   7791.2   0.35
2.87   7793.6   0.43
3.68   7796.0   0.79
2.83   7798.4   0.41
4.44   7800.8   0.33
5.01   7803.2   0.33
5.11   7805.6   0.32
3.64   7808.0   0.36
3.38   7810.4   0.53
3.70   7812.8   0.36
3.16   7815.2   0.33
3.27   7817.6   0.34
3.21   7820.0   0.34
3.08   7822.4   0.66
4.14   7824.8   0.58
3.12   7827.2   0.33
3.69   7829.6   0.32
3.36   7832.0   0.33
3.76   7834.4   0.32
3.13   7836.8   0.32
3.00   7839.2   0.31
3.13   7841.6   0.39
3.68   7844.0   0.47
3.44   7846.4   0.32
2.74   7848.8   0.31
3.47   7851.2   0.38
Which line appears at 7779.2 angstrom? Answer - Halpha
